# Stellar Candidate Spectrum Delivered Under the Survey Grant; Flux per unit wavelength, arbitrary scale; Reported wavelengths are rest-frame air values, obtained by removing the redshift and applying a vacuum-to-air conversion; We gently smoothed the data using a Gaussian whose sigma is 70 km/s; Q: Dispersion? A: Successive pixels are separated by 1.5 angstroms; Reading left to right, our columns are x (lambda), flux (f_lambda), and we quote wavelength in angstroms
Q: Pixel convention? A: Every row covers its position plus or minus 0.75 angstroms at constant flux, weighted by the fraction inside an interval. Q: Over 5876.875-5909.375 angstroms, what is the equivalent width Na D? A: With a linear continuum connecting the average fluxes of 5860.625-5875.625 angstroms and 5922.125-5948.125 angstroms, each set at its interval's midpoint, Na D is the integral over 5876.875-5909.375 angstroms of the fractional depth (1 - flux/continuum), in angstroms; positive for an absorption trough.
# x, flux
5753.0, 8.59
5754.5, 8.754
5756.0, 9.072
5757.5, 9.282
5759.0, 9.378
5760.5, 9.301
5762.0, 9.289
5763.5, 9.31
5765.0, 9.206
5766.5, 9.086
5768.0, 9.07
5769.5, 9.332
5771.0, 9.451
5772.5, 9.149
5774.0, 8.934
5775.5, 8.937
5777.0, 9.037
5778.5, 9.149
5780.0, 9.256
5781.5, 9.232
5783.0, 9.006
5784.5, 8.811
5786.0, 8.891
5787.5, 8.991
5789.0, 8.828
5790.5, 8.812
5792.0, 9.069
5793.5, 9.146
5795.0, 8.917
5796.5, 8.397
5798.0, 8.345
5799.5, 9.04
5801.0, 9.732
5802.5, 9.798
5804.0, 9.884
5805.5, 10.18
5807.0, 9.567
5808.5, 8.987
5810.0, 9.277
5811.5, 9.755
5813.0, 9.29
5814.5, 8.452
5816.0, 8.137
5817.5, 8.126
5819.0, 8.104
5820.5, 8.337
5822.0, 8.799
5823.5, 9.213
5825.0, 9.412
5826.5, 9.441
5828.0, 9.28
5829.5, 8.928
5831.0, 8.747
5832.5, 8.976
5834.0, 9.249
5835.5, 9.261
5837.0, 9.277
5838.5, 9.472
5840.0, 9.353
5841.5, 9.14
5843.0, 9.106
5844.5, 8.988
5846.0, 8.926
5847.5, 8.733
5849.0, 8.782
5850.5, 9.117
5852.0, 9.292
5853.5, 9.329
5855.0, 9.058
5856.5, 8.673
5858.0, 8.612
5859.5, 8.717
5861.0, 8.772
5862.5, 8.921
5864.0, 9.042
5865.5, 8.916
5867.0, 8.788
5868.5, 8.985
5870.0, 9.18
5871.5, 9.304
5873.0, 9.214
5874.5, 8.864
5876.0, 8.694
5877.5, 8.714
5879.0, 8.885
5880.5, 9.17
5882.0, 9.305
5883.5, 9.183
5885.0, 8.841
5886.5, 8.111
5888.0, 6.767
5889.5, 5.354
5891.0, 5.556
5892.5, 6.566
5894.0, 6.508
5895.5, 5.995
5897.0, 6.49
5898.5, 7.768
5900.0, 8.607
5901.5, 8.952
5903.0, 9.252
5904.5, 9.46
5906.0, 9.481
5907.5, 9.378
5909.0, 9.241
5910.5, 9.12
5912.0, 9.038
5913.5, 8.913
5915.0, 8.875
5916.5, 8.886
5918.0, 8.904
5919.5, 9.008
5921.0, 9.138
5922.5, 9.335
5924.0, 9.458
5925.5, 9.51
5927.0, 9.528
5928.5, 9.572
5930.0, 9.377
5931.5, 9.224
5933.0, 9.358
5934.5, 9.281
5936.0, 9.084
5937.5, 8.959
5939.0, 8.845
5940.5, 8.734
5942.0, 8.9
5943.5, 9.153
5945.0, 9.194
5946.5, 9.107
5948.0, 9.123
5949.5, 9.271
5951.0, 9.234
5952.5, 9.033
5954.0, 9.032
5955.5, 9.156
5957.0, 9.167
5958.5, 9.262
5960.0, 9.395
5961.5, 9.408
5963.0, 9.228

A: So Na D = 3.7 angstroms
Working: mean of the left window 9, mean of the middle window 8.06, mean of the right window 9.21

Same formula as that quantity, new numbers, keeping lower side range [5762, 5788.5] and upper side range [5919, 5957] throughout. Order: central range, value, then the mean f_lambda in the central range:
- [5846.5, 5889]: 1.47 angstroms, 8.84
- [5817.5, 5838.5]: 0.34 angstroms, 8.99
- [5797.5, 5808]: -0.46 angstroms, 9.52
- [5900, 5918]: 0.12 angstroms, 9.11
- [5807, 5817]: 0.13 angstroms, 9.01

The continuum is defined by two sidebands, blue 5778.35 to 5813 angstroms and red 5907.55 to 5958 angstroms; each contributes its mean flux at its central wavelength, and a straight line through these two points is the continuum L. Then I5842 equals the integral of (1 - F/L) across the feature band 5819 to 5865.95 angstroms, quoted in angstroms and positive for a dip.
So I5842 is 0.8 angstroms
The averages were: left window 9.18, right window 9.15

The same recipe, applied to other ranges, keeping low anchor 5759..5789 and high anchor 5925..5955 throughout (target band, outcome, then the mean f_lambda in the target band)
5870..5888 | 0.59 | 8.85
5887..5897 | 3.23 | 6.2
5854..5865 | 0.37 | 8.84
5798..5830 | 0.09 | 9.11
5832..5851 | 0.08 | 9.11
